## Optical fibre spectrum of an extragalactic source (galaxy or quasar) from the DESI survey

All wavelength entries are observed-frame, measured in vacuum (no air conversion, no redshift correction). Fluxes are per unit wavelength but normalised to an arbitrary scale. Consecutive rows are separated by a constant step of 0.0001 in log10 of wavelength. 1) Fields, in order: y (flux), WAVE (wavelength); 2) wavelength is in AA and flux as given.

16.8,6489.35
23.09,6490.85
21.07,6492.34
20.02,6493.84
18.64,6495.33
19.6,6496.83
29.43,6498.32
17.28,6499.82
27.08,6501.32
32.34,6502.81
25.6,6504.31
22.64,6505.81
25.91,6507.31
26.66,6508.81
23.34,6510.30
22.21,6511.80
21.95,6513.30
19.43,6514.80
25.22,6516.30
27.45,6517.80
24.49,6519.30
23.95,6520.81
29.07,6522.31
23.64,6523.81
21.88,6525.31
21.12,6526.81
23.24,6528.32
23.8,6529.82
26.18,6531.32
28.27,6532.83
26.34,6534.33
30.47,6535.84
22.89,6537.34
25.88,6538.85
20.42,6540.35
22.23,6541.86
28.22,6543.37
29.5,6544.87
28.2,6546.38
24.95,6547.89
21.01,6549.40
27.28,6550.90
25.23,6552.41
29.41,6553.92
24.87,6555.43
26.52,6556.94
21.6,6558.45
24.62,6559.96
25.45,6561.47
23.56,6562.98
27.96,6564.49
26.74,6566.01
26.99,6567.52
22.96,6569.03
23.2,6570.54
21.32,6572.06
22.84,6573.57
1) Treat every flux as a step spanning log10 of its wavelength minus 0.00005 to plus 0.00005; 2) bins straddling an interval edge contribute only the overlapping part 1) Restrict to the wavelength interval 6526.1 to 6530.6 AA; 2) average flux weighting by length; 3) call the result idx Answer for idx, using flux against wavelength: 22.8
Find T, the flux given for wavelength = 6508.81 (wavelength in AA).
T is 26.66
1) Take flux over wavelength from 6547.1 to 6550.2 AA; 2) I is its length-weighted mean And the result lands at 23.1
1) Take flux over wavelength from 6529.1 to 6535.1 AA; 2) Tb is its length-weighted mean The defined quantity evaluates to 26.2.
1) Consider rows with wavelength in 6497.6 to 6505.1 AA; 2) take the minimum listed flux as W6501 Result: 17.28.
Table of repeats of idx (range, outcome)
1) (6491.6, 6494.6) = 20.5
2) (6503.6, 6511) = 24.8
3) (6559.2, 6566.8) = 25.7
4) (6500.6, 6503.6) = 29.7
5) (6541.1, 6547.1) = 27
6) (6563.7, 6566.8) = 27.3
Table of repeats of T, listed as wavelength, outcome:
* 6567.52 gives 26.99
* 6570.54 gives 23.2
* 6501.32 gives 27.08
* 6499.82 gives 17.28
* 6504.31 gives 25.6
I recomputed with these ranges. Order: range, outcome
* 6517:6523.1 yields 26.2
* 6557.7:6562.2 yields 23.9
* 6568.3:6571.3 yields 23.1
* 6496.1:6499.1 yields 24.5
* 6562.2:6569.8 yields 25.6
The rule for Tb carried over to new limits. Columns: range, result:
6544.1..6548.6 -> 27.6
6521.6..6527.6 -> 23.9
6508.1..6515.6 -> 22.7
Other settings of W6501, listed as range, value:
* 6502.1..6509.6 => 22.64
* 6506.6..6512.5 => 22.21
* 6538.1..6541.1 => 20.42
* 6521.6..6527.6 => 21.12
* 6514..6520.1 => 19.43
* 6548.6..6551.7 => 21.01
